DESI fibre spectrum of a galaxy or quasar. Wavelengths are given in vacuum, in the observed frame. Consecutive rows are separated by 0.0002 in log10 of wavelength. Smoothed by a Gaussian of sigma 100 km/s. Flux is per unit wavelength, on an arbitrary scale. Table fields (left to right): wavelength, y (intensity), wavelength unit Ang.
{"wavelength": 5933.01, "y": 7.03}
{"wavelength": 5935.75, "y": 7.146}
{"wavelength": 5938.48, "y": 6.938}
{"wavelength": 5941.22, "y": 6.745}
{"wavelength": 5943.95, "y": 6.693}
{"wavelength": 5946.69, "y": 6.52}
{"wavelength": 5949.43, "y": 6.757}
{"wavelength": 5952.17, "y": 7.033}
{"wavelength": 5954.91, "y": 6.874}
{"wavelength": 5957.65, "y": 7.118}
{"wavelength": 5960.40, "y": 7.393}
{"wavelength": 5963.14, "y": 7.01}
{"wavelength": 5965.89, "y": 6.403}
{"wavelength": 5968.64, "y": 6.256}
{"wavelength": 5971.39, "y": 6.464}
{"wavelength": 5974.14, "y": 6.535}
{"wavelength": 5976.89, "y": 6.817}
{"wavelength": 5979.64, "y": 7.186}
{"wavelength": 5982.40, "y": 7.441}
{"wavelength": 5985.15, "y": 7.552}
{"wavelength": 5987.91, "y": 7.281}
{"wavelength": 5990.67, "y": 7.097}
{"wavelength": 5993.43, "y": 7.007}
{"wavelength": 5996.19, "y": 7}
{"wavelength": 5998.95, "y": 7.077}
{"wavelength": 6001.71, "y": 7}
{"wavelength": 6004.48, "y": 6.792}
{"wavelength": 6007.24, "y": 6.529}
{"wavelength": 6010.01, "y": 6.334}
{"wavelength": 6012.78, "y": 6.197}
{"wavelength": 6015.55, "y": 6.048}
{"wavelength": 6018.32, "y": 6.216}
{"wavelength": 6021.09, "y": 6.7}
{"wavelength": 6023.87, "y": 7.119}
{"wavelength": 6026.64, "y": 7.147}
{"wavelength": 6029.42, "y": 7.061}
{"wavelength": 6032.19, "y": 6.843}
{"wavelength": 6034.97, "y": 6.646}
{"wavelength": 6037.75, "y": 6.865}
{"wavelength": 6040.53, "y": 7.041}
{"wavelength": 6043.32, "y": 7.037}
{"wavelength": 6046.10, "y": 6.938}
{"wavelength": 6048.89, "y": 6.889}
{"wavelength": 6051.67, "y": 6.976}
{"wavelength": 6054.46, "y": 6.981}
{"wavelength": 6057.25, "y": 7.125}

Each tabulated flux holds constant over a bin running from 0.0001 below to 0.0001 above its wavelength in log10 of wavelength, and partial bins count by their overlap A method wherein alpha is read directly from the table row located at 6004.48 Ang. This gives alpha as 6.792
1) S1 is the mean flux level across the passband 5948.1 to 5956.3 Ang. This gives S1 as 6.89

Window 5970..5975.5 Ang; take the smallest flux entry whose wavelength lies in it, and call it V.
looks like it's 6.464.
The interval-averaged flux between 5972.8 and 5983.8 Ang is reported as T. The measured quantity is 7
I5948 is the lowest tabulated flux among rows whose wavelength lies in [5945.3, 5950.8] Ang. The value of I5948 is 6.52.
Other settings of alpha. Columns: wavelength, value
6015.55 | 6.048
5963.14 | 7.01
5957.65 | 7.118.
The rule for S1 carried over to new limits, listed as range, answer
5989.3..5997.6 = 7.04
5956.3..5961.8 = 7.25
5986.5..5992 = 7.19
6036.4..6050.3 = 6.95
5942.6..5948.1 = 6.6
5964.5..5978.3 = 6.5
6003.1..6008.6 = 6.67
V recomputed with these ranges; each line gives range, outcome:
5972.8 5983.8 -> 6.535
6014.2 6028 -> 6.048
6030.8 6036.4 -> 6.646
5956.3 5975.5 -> 6.256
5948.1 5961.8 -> 6.757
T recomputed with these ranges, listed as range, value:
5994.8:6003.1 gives 7.03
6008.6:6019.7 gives 6.2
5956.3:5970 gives 6.83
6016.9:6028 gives 6.79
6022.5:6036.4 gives 6.97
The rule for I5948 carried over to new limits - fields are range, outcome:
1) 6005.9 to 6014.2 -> 6.197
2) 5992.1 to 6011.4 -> 6.334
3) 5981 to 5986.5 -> 7.441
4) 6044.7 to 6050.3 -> 6.889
